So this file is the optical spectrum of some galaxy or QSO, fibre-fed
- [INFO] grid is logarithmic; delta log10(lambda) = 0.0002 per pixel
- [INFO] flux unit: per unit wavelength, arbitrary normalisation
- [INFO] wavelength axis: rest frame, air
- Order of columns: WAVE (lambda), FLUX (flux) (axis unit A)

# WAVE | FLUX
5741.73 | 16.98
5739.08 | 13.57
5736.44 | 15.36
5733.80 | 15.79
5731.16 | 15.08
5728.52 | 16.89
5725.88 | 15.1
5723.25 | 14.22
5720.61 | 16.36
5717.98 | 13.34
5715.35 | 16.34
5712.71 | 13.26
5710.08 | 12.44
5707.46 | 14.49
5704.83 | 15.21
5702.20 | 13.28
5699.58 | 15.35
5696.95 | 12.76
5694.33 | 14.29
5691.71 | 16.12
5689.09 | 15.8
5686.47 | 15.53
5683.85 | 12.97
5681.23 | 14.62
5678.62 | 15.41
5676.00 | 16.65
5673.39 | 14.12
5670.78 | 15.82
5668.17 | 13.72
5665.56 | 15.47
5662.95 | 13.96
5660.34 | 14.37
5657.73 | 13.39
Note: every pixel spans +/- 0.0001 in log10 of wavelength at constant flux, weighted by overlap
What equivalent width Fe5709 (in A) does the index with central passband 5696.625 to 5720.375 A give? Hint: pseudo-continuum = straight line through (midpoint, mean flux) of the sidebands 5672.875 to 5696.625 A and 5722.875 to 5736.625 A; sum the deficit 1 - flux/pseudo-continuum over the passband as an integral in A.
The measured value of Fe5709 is 1.63 A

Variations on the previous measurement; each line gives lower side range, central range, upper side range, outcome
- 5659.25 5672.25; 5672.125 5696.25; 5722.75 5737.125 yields -0.2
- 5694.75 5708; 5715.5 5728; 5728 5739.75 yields -0.1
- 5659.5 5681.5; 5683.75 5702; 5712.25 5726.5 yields 0.2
